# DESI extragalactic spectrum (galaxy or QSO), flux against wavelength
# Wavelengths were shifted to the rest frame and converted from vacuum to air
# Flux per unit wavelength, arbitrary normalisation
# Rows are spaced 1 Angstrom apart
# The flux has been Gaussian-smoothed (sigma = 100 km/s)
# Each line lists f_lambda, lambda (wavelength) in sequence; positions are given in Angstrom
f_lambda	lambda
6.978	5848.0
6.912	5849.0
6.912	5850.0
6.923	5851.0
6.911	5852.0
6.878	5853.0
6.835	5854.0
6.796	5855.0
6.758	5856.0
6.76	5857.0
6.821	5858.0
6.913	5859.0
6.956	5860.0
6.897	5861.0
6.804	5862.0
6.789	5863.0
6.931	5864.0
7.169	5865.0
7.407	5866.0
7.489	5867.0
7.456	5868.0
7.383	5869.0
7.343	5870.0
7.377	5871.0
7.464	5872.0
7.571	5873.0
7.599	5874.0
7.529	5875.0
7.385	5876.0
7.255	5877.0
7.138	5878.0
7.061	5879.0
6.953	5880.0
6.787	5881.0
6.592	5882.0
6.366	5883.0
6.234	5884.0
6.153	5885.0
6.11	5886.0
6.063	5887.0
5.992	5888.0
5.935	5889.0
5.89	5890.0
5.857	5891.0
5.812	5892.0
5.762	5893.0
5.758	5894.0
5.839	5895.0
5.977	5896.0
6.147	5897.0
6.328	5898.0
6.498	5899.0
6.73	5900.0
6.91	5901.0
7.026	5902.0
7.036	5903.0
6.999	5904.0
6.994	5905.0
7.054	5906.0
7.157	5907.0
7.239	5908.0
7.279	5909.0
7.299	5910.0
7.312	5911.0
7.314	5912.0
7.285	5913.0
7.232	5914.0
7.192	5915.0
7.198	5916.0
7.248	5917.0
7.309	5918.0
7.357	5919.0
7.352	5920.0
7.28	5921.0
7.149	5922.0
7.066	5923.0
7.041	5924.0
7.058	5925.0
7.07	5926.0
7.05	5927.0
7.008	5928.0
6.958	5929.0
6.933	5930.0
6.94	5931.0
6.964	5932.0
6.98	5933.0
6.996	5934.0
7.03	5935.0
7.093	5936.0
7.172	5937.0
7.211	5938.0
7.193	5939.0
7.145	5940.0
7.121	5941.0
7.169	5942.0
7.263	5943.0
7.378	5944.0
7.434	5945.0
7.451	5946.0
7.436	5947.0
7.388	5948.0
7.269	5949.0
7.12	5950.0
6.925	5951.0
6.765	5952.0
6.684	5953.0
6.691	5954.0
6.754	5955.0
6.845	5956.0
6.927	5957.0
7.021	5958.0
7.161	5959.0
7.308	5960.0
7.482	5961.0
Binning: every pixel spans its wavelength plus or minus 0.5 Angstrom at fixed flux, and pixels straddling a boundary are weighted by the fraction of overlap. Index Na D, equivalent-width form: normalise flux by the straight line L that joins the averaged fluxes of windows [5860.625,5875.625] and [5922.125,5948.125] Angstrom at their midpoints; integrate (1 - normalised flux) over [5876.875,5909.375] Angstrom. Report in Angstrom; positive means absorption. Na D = 3.3 Angstrom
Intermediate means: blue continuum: 7.28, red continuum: 7.13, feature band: 6.5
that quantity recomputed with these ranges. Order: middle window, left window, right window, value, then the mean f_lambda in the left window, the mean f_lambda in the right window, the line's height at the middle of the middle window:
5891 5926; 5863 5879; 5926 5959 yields 1.56 Angstrom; 7.34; 7.07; 7.2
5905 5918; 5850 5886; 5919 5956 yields -0.30 Angstrom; 7.01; 7.1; 7.06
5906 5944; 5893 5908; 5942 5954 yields -1.46 Angstrom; 6.6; 7.17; 6.89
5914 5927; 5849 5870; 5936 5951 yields -0.02 Angstrom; 7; 7.25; 7.18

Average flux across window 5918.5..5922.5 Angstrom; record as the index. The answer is 7.28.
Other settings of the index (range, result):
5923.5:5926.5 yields 7.06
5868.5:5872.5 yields 7.39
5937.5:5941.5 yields 7.17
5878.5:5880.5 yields 7.01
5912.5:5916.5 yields 7.23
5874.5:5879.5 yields 7.27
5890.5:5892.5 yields 5.83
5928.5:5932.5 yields 6.95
